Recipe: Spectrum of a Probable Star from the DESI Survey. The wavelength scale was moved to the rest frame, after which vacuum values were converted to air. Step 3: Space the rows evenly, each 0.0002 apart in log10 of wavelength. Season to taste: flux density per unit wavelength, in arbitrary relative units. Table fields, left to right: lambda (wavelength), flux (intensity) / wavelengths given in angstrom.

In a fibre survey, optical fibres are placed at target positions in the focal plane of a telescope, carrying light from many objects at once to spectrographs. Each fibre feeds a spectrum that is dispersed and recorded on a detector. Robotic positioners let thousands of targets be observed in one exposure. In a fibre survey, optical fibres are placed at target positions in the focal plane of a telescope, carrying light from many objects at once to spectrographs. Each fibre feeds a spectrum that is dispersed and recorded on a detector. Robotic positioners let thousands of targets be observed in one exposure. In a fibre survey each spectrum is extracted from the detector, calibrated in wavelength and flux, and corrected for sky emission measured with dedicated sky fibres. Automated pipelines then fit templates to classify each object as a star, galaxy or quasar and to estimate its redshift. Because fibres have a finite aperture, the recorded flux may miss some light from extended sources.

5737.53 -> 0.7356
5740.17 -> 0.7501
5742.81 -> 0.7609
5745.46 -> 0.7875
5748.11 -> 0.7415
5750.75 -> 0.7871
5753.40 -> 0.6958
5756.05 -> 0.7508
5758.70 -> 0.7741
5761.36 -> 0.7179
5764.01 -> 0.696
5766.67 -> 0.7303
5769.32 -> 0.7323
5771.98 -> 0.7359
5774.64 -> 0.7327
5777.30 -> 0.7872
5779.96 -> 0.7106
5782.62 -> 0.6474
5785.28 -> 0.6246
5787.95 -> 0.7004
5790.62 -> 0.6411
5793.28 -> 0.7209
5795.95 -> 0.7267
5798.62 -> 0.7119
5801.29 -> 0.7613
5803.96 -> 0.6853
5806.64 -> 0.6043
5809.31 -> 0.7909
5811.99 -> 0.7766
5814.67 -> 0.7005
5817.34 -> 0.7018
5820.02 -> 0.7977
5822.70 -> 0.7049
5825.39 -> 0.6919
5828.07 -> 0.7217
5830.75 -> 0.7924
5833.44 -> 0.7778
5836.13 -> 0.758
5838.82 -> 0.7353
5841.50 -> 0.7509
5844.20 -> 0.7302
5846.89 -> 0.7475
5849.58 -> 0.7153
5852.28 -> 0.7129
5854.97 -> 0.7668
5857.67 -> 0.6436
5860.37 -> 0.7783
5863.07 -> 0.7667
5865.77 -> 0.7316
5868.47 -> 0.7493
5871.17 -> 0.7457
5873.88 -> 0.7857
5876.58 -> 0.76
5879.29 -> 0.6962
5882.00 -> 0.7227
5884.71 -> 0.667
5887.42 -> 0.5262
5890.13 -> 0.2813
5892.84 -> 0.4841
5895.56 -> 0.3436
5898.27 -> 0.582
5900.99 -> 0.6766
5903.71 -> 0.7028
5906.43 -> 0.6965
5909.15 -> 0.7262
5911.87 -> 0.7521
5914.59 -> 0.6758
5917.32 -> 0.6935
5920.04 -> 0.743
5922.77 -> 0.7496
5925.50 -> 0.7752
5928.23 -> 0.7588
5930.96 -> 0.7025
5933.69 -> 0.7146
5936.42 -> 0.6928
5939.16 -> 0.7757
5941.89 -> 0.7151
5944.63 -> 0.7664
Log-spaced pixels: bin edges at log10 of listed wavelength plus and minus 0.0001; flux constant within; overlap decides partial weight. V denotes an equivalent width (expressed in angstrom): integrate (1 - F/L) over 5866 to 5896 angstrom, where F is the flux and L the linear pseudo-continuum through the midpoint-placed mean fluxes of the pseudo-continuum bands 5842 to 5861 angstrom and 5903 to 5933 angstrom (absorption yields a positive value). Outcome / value 4.09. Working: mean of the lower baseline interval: 0.727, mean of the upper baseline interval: 0.725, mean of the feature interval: 0.627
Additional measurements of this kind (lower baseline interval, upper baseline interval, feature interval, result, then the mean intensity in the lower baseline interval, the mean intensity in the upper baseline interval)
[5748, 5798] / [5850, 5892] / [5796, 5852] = -2.4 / 0.718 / 0.687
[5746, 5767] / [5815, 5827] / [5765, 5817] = 1.3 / 0.739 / 0.722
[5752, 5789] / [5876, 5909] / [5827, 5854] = -4.1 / 0.717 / 0.596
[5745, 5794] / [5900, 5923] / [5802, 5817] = 0.1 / 0.721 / 0.712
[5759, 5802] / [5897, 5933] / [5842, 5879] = -1.5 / 0.712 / 0.711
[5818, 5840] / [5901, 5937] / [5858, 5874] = -0.3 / 0.746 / 0.721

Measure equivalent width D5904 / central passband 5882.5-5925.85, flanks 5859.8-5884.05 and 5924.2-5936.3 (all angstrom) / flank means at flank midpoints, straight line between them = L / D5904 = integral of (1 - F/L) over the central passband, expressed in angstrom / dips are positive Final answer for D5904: 6.4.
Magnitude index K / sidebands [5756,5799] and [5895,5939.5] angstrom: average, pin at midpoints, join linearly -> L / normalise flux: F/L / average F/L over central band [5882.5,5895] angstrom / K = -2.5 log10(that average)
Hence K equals 0.37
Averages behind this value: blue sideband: 0.713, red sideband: 0.696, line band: 0.496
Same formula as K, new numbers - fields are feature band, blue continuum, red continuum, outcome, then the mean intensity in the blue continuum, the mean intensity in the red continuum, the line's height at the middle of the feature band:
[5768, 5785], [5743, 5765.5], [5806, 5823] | 0.03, 0.744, 0.732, 0.74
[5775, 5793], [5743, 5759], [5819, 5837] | 0.09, 0.755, 0.748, 0.752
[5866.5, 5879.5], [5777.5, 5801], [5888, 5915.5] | -0.22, 0.694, 0.589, 0.616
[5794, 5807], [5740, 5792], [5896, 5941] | 0.02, 0.725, 0.706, 0.72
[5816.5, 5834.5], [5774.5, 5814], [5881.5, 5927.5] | -0.08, 0.707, 0.635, 0.687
